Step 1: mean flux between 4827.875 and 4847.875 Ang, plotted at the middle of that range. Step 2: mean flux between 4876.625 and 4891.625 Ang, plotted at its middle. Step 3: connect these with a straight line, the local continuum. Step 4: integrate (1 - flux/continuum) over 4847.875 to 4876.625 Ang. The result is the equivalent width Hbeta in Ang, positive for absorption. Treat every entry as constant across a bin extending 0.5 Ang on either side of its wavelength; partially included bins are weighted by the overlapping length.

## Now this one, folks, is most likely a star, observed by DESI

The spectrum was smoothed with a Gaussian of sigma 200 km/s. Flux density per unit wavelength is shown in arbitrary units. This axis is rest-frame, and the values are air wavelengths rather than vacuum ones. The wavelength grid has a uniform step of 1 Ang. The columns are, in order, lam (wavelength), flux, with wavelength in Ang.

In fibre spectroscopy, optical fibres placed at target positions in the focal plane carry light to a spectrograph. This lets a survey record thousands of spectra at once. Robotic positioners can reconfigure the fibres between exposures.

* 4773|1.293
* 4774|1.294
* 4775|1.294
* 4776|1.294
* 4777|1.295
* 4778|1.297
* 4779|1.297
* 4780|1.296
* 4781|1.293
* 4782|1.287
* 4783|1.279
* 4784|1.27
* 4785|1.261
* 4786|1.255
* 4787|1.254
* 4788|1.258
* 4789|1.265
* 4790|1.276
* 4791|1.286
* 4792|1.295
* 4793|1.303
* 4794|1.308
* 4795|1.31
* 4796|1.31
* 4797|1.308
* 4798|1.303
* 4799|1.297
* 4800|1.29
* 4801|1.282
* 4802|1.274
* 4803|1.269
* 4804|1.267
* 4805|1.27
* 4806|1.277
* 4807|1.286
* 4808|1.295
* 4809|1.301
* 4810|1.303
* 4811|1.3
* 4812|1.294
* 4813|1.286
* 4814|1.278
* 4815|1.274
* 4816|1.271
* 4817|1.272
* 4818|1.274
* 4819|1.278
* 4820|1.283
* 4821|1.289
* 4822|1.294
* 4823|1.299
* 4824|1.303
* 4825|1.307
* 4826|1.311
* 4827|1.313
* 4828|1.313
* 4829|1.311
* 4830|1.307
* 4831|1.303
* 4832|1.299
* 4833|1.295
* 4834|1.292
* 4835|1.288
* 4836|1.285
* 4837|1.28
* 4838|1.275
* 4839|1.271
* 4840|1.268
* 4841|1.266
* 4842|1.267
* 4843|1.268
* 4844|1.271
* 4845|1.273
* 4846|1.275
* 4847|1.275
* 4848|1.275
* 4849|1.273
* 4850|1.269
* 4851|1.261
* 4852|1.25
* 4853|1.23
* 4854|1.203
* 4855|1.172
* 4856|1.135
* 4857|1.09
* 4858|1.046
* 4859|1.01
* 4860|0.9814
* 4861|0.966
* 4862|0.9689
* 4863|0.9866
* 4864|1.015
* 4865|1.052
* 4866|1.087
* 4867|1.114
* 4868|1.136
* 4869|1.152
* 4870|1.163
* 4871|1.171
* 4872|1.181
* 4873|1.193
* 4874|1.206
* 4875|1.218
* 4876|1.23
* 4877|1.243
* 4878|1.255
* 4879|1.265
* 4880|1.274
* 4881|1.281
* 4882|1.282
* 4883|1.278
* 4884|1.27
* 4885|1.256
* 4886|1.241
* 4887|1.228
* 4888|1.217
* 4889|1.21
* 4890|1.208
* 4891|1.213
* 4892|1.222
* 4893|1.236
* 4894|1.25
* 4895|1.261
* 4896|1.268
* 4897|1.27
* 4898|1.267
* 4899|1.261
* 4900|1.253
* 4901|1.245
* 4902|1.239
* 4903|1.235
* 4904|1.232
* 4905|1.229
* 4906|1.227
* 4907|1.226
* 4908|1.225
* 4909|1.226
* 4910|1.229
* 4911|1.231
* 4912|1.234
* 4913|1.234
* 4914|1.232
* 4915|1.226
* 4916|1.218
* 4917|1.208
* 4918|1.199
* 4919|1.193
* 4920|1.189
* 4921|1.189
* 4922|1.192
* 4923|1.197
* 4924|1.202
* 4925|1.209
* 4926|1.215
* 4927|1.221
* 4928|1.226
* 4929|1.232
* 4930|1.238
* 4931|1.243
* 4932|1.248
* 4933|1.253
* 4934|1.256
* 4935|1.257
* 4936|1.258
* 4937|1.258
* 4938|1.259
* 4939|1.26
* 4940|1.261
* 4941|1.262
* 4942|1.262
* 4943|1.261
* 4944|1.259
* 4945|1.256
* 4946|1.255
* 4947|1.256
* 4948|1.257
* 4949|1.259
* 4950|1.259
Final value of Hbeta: 2.88 Ang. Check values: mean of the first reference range 1.28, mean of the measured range 1.14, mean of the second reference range 1.25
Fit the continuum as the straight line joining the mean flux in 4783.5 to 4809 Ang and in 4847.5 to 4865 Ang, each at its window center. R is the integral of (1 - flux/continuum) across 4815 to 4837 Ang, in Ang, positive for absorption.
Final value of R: -1.6 Ang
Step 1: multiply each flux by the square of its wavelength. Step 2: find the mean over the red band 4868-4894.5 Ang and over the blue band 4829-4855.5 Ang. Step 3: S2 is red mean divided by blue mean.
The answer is 0.98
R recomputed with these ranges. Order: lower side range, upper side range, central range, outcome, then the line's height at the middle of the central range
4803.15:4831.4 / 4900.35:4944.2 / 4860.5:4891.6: 1.93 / 1.26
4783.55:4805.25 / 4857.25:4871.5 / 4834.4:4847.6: -1.62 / 1.14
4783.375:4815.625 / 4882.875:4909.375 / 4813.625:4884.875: 2.13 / 1.26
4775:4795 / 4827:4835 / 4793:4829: 0.08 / 1.29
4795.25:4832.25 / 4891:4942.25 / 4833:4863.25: 1.68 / 1.27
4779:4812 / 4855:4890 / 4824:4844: -1.11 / 1.22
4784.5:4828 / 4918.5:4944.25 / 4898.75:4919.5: 0.26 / 1.24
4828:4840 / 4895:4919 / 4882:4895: 0.11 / 1.25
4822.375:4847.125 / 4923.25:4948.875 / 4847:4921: 4.00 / 1.27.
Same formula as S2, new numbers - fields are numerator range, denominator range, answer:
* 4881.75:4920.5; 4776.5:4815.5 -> 1.00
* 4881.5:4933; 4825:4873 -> 1.05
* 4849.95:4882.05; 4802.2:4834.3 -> 0.91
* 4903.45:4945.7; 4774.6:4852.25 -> 1.00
